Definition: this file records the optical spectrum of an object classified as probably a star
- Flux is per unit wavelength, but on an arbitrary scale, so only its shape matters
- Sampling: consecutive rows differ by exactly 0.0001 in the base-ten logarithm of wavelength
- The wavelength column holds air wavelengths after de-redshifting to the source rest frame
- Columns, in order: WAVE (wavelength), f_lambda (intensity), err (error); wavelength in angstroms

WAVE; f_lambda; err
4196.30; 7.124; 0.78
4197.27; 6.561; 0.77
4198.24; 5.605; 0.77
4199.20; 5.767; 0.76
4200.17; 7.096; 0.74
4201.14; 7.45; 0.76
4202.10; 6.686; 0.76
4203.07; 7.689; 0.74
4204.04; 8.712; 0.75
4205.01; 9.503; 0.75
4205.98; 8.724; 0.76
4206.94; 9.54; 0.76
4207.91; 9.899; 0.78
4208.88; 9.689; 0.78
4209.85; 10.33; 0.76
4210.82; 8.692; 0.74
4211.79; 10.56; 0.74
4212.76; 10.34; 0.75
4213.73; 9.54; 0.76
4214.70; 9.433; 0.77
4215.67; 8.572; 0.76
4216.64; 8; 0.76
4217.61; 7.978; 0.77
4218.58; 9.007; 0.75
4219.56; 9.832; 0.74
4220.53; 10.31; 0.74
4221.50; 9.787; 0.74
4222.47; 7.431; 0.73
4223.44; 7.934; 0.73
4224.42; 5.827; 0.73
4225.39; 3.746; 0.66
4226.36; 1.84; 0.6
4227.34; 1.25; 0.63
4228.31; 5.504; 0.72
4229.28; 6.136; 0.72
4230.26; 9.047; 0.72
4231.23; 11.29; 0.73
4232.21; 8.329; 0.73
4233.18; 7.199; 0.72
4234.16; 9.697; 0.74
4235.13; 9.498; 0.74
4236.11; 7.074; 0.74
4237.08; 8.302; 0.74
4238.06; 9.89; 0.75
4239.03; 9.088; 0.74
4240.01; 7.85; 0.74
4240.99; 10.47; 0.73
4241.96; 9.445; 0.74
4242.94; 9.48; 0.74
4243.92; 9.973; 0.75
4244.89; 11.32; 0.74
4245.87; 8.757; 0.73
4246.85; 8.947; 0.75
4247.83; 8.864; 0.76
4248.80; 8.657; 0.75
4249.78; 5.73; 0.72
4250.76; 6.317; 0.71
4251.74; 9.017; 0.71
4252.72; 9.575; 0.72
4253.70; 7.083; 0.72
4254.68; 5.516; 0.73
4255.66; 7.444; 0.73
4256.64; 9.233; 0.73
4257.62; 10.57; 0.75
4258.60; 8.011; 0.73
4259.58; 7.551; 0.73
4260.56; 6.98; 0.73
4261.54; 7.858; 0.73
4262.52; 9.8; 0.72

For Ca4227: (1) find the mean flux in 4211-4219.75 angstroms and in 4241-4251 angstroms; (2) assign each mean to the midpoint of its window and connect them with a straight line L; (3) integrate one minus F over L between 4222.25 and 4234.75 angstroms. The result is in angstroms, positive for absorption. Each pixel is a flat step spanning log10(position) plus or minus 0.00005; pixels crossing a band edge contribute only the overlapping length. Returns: 3.4 angstroms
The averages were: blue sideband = 9.21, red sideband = 8.9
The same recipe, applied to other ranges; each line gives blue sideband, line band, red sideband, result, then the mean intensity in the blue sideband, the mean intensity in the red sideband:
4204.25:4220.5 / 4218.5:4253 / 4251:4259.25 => 2.43 angstroms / 9.37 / 8.23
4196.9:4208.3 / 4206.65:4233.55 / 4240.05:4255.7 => -0.18 angstroms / 7.77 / 8.55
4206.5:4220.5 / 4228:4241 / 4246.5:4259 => 0.28 angstroms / 9.41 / 8.07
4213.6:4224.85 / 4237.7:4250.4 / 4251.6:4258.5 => -1.03 angstroms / 8.62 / 8.29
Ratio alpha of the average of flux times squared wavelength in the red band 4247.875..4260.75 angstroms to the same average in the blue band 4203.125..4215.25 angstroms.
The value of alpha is 0.8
